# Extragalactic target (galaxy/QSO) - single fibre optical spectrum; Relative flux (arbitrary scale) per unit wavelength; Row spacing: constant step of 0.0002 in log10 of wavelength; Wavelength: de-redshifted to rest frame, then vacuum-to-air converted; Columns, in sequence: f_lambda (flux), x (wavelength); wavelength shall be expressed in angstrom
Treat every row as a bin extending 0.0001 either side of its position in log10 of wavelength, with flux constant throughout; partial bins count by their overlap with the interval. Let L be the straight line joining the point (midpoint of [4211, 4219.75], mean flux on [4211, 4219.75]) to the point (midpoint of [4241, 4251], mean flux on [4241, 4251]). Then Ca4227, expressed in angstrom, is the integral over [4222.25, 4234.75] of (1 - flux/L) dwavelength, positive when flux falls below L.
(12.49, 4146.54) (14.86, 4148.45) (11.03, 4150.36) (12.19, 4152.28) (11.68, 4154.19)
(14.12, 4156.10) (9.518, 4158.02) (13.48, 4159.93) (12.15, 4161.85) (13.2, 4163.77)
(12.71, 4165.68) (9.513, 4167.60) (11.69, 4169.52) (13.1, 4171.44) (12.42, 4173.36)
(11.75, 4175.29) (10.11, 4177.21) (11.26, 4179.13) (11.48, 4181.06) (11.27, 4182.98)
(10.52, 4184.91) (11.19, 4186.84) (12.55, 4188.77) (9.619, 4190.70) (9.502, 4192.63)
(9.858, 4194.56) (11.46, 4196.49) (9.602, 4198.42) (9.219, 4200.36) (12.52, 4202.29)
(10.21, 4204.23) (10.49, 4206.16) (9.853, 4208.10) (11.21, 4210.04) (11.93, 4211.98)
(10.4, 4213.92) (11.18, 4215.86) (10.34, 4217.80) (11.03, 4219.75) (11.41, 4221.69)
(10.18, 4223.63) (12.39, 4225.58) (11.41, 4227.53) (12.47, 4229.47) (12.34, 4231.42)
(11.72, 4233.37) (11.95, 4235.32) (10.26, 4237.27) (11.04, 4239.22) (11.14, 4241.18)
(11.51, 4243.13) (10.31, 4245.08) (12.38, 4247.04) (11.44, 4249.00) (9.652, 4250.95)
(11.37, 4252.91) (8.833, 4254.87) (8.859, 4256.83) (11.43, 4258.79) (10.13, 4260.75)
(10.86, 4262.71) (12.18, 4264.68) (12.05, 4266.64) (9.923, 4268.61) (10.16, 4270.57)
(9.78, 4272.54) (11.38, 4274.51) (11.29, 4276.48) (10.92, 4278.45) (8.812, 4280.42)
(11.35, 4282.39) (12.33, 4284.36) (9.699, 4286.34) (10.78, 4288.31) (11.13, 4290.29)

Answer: -0.8 angstrom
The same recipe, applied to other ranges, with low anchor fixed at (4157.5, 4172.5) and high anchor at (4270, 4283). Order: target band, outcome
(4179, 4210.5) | 2.5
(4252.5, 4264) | 0.5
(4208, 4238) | -0.2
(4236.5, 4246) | 0.1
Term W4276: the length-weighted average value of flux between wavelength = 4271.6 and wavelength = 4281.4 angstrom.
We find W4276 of 10.4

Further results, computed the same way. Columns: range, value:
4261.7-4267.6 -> 11.7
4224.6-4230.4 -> 12.1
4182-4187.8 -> 11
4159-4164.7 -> 12.9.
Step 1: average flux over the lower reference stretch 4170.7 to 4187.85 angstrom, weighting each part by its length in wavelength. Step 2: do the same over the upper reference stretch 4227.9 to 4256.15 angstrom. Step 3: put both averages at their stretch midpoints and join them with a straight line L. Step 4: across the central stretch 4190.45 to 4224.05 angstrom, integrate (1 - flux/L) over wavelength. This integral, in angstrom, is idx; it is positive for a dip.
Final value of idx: 2.15 angstrom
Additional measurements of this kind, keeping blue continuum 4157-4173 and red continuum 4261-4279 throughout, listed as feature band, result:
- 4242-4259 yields 0.8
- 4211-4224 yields 0.5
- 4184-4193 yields 0.7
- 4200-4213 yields 0.8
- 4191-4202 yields 1.5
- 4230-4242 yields -0.2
